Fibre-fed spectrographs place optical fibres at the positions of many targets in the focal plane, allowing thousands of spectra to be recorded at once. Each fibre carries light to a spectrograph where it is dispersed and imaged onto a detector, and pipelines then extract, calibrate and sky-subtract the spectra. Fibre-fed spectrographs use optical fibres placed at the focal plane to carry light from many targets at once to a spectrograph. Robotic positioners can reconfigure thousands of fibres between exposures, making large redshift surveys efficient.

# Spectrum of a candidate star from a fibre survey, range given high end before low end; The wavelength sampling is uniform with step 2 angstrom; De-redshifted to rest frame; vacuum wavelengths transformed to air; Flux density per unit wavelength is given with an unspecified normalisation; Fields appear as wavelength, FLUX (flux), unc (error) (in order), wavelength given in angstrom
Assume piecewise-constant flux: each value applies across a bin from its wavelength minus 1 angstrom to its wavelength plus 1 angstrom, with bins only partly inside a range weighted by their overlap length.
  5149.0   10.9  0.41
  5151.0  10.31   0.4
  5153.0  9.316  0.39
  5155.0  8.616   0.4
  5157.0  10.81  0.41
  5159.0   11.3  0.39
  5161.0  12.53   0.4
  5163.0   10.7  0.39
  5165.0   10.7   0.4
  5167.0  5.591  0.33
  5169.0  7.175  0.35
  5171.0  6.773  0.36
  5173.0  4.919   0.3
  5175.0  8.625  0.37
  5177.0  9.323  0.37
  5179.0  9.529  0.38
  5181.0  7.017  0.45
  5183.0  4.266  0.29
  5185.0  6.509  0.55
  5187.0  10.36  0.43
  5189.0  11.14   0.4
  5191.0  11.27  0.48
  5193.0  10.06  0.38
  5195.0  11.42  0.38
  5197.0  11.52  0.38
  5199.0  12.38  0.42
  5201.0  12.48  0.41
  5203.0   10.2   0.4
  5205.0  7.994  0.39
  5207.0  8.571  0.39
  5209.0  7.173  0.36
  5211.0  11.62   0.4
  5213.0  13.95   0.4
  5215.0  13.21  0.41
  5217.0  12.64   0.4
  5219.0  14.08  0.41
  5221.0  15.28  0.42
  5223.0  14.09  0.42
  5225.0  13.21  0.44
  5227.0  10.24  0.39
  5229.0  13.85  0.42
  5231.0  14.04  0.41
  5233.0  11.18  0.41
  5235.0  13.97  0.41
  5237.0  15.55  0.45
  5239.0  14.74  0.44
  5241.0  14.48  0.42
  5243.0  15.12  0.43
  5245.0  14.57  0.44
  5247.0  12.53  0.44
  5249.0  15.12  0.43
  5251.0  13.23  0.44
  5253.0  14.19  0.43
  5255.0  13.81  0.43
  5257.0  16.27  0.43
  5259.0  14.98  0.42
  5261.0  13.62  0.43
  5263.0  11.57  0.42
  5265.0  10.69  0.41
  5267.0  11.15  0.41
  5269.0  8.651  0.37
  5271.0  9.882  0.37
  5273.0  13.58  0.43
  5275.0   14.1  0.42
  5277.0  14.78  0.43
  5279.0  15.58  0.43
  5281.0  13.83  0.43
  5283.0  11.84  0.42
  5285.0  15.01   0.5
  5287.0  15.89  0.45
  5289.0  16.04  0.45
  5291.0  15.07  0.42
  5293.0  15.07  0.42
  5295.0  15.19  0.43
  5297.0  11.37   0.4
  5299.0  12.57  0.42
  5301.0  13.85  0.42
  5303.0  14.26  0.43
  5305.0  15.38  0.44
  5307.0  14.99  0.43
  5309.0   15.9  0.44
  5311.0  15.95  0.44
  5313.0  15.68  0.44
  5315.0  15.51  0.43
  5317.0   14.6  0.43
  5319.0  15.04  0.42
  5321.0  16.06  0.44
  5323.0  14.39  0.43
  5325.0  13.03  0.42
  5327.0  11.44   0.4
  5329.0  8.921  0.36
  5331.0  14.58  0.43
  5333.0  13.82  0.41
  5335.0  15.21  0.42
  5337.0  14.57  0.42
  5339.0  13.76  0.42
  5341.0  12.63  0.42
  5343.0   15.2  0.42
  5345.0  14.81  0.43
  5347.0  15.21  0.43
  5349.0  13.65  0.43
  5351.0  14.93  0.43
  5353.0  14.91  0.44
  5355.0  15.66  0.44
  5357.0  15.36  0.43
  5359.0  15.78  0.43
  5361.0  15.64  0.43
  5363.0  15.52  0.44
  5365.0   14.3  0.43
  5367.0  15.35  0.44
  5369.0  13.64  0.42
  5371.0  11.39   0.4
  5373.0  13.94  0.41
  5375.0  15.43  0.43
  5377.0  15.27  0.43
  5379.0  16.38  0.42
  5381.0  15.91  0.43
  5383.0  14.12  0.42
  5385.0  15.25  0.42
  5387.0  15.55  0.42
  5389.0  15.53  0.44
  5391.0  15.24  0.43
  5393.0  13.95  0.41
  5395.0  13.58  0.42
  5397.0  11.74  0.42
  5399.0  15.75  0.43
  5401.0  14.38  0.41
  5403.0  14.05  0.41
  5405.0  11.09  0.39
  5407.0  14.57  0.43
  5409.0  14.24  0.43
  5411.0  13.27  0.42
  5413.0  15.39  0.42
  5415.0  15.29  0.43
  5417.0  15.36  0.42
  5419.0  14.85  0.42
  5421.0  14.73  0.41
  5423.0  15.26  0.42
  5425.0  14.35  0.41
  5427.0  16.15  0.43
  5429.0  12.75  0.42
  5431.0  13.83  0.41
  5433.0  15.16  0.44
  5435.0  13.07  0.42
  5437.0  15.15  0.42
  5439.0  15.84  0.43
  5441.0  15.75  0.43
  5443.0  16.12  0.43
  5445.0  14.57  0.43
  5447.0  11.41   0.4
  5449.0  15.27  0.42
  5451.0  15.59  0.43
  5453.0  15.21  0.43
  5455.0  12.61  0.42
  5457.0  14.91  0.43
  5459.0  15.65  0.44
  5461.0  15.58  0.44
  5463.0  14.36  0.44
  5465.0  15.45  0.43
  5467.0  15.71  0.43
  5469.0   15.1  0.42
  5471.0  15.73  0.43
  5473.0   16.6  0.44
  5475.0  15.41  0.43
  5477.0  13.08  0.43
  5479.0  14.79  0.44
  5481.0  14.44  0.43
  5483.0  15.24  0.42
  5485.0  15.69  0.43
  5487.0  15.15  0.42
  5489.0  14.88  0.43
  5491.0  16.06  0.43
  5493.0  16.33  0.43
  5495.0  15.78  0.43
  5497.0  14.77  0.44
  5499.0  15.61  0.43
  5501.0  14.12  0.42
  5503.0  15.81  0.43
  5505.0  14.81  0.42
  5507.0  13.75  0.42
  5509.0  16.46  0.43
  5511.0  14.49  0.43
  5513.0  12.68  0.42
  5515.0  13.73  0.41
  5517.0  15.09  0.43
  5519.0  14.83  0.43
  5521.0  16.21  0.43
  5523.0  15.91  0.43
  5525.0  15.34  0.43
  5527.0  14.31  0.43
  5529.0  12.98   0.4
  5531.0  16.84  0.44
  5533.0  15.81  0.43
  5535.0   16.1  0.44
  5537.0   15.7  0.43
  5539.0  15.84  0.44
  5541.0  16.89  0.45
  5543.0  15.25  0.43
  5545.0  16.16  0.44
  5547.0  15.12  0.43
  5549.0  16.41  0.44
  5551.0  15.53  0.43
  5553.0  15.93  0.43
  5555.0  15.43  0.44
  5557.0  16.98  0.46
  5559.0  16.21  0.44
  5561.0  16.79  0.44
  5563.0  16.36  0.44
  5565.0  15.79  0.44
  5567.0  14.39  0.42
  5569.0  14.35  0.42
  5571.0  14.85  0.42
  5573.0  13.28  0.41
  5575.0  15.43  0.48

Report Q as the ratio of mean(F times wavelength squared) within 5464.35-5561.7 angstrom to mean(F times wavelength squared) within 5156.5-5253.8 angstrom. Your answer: 1.5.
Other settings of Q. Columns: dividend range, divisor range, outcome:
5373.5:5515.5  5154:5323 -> 1.29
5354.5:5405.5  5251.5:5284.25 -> 1.17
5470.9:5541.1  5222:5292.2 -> 1.22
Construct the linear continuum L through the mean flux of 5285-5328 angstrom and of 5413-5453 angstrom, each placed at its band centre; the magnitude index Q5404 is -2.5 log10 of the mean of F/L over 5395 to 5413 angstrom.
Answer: 0.08 mag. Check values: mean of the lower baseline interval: 14.6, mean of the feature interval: 13.7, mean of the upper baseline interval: 14.8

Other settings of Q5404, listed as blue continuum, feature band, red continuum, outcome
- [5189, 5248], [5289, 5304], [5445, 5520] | -0.07 mag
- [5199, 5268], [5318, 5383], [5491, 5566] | -0.04 mag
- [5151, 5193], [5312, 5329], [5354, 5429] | -0.11 mag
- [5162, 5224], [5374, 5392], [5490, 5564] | -0.17 mag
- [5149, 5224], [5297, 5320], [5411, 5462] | -0.19 mag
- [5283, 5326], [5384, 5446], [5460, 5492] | 0.03 mag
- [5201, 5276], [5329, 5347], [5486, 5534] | -0.04 mag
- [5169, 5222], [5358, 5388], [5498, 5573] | -0.16 mag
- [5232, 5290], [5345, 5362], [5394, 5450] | -0.08 mag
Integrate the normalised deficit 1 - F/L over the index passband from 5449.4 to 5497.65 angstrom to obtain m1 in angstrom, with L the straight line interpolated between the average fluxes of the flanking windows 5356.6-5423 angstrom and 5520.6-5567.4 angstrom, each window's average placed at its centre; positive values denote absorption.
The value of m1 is 0.2 angstrom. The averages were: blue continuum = 14.6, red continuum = 15.8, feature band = 15.2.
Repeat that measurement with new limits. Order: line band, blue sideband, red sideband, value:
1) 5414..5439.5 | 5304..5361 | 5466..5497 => 0.51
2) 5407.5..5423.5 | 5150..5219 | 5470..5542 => -1.29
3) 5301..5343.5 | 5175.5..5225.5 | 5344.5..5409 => -2.90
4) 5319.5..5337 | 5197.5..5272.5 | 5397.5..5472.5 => 0.11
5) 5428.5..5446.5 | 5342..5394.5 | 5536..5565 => 0.80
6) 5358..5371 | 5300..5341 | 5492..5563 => -0.19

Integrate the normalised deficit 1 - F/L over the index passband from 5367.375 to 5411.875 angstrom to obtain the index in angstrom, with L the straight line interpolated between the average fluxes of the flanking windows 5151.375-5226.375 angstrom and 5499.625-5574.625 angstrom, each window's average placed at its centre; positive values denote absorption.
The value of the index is -4.0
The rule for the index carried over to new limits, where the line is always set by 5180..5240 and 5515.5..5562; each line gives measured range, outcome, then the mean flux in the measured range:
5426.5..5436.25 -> 0.1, 14.1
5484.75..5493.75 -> -0.3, 15.6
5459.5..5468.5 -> -0.3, 15.3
